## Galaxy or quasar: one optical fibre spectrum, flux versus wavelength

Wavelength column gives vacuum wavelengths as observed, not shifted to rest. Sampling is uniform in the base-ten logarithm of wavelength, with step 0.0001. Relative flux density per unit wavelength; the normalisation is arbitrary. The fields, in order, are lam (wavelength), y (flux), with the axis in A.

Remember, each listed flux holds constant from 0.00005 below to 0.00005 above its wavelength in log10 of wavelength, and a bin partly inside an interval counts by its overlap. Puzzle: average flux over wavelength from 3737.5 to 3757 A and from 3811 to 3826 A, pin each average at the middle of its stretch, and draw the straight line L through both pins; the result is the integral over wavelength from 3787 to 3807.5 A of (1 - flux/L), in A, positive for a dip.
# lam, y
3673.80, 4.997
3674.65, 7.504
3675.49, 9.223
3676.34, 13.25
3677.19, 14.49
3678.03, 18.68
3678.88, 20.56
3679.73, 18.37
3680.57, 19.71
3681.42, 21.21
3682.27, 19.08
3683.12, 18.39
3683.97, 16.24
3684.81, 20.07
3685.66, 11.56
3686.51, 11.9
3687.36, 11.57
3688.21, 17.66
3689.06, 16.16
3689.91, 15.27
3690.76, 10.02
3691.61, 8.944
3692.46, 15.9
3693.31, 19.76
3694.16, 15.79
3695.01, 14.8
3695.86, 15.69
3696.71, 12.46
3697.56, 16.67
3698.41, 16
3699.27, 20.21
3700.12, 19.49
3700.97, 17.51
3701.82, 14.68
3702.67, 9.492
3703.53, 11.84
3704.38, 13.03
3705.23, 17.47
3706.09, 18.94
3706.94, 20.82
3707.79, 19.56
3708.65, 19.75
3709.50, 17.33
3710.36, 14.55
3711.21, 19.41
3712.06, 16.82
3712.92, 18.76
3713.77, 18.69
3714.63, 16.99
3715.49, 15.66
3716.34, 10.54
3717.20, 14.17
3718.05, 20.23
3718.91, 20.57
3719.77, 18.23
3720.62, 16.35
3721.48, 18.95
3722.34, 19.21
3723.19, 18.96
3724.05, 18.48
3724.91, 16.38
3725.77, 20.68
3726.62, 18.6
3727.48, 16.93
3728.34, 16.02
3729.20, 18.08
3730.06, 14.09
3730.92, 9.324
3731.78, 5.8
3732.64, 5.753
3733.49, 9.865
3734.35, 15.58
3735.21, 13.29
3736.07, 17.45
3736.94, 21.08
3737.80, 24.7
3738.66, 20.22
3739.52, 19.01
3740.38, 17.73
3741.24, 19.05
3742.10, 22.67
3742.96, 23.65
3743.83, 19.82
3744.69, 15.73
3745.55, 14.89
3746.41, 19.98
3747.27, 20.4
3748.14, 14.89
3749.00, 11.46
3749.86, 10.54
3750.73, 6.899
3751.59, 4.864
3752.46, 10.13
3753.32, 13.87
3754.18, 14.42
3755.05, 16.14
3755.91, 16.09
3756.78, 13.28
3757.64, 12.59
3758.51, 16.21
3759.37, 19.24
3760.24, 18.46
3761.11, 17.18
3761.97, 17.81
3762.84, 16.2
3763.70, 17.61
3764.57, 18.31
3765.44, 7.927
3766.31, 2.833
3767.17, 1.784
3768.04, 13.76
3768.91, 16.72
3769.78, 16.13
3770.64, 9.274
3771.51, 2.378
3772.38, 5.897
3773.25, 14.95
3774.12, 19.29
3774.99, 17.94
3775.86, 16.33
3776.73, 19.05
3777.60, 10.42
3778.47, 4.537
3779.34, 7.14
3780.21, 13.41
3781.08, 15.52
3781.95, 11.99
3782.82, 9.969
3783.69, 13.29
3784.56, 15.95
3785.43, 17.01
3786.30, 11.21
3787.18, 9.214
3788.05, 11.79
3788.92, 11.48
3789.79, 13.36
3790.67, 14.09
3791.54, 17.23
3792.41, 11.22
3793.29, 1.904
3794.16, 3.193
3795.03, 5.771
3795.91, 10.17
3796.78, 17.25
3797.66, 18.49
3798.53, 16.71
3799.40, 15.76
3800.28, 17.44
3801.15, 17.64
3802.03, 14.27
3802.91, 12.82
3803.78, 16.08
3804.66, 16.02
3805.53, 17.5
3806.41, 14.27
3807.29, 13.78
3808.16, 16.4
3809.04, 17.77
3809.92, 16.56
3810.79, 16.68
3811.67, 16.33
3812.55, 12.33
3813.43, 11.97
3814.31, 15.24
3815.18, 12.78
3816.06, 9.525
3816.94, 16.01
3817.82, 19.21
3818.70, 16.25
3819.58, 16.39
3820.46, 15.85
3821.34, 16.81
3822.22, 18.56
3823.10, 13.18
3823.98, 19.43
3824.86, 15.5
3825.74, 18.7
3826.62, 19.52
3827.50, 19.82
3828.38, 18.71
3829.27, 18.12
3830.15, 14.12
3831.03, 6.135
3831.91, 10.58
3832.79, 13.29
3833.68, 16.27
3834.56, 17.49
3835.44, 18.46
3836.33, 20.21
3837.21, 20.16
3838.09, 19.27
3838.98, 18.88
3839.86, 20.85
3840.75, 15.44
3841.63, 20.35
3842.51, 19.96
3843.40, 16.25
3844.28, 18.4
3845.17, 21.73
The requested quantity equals 3.1 A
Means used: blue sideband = 16.1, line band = 13.3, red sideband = 15.5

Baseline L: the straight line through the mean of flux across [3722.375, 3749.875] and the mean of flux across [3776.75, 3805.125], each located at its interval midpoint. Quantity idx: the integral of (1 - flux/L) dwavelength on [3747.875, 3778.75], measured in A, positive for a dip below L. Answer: 3.6 A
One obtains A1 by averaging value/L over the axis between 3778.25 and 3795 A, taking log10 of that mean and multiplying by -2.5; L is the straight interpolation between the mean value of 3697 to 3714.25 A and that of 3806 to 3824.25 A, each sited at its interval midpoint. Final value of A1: 0.38 mag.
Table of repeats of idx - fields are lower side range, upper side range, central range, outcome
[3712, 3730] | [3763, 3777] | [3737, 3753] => -1.5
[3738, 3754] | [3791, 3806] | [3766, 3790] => 4.2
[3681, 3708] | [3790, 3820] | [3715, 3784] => 1.3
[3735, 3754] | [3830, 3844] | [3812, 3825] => 1.1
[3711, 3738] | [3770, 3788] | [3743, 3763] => -1.1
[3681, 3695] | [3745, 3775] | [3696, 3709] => -1.2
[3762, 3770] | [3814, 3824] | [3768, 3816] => 2.4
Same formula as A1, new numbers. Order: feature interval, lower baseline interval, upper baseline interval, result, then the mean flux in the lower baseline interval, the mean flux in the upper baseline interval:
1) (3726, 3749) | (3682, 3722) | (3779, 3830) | -0.07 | 16.3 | 14.5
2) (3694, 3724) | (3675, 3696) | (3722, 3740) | -0.06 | 15.7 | 16.2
